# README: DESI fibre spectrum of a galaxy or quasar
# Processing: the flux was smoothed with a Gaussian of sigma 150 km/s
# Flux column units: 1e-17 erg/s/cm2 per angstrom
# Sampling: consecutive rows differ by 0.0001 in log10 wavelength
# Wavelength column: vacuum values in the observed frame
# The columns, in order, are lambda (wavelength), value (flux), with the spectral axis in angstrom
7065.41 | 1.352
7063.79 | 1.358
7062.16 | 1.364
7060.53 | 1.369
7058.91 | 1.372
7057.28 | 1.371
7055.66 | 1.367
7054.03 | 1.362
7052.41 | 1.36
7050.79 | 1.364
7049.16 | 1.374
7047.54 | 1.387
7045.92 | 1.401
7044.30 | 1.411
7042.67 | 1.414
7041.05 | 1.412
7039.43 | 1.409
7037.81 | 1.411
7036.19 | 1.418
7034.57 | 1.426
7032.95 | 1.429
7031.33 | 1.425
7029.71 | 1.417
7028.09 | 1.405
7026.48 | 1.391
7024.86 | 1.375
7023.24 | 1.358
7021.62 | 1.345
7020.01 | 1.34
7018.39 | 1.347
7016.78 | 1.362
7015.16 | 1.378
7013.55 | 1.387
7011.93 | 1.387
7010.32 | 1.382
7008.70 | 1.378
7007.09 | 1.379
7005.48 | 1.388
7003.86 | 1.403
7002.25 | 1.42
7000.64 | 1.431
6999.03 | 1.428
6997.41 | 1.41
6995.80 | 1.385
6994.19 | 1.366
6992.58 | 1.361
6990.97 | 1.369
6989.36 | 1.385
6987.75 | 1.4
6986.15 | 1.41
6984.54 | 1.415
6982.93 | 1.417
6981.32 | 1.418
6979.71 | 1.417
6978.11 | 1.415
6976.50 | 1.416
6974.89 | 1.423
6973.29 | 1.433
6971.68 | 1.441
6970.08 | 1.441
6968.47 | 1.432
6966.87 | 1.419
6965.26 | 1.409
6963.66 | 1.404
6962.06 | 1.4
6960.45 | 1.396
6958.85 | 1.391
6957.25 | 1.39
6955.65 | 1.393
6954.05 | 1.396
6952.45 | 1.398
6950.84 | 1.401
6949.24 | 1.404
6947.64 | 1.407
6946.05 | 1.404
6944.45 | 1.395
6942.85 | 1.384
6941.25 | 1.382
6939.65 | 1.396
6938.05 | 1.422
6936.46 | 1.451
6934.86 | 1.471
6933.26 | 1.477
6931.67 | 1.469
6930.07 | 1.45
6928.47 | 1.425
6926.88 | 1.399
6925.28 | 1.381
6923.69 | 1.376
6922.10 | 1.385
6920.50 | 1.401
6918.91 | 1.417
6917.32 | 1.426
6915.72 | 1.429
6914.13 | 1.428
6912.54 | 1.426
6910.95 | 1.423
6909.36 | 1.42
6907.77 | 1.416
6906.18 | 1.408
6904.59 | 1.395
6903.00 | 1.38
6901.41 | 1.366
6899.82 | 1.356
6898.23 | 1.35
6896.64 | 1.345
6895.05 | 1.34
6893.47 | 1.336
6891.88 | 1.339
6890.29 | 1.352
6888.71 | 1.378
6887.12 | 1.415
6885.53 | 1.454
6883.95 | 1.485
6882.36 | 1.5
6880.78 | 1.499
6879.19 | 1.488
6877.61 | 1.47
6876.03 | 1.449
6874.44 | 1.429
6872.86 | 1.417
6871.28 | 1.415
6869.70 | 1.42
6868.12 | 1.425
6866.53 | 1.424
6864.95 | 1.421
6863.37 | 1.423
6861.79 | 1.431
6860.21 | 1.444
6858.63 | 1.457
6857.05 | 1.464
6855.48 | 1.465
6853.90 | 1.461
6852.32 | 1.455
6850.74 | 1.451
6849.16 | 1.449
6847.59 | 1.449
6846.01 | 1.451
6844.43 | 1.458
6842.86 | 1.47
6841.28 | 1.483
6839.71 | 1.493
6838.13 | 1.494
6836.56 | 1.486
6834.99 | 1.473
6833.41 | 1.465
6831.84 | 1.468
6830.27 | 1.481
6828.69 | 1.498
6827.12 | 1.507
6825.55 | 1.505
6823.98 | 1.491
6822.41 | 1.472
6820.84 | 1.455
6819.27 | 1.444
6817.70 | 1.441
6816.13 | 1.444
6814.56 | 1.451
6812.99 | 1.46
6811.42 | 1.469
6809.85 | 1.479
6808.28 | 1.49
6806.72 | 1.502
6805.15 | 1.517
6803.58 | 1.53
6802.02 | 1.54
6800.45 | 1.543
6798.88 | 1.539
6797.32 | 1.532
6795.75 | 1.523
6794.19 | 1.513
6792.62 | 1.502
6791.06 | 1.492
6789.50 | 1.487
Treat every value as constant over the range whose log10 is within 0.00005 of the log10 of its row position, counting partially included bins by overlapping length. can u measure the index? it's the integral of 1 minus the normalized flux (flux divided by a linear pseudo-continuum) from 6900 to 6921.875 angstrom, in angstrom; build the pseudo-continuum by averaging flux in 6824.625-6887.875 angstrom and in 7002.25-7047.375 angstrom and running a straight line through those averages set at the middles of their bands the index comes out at 0.5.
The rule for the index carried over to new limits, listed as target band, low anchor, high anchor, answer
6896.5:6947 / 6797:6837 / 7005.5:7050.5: 1.1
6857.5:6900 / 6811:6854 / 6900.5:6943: 0.7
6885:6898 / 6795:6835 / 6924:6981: 0.7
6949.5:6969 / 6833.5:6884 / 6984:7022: 0.1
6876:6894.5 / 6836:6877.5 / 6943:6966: 0.1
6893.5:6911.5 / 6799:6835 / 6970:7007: 0.8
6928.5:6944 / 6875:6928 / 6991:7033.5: -0.3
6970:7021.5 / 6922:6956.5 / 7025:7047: 0.6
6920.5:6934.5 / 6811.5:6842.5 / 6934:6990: 0.1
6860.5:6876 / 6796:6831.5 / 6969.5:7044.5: 0.4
